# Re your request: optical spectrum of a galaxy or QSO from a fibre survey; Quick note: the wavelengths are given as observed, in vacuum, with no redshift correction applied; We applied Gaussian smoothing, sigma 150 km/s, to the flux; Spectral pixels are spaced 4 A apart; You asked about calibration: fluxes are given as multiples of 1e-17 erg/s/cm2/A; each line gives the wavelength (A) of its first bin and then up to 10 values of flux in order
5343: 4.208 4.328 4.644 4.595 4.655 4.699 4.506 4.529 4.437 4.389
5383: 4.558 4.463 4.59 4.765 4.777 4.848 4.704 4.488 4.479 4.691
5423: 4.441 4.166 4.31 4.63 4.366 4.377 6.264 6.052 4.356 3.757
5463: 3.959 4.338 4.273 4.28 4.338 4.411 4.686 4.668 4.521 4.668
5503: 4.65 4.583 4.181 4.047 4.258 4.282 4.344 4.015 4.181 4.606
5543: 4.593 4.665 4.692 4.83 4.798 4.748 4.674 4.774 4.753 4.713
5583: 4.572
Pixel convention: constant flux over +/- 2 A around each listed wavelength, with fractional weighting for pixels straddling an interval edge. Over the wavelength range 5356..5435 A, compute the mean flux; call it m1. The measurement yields 4.55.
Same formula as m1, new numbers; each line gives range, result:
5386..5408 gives 4.7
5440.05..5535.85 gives 4.48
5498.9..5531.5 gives 4.33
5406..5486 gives 4.53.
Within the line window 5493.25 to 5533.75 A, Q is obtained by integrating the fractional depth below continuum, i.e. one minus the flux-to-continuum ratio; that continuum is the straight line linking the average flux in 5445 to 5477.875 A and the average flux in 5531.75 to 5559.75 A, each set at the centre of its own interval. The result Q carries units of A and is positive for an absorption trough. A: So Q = 2.3 A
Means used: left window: 4.65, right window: 4.59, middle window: 4.35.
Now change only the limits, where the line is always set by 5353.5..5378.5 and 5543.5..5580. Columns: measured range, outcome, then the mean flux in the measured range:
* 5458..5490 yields 2.56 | 4.28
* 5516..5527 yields 1.02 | 4.26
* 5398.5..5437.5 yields 0.53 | 4.54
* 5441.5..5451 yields -1.83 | 5.52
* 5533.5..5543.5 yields 0.55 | 4.45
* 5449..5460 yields -0.41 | 4.81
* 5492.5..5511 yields 0.47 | 4.56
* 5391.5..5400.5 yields -0.30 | 4.74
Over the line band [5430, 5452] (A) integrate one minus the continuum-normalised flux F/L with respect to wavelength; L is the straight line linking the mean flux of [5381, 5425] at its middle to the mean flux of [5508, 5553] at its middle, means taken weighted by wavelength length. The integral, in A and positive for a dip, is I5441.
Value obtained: -2.16 A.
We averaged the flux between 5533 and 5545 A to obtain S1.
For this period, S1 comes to 4.46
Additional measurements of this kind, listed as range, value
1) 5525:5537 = 4.18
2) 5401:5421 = 4.64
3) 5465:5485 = 4.33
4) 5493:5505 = 4.61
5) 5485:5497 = 4.62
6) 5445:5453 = 6.16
